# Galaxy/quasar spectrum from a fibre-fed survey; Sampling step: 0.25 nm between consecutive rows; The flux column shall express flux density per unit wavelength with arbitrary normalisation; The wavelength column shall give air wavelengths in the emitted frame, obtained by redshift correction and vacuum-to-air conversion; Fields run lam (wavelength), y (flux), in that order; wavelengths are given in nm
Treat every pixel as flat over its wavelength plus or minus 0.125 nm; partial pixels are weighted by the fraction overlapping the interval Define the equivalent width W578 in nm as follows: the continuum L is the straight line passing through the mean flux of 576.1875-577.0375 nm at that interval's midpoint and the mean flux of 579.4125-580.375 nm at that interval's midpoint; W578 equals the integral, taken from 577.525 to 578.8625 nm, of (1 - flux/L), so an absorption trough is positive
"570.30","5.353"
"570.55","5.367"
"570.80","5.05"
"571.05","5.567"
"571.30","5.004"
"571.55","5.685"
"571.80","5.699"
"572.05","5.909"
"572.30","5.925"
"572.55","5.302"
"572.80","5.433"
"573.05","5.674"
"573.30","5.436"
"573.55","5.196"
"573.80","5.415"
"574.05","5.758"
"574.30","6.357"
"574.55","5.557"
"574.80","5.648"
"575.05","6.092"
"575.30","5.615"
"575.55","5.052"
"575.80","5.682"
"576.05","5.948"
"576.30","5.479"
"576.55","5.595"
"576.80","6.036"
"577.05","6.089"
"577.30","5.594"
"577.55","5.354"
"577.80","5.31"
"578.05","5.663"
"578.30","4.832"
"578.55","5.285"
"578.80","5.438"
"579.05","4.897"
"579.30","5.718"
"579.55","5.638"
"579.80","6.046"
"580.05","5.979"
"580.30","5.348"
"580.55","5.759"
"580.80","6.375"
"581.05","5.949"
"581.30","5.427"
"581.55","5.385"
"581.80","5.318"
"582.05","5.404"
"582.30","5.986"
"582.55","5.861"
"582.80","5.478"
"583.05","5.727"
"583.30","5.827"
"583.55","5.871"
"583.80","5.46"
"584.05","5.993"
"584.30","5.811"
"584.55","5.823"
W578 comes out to 0.107 nm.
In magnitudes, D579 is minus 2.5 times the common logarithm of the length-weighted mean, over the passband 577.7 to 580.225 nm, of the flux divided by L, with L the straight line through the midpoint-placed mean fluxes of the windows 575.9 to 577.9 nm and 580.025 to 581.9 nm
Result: 0.039 mag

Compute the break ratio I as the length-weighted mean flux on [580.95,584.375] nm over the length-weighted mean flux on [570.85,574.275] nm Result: 1.02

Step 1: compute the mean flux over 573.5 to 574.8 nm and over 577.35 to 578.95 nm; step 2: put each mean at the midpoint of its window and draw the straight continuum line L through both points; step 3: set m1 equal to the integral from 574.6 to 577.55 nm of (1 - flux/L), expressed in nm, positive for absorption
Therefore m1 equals -0.10 nm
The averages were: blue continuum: 5.68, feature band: 5.69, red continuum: 5.32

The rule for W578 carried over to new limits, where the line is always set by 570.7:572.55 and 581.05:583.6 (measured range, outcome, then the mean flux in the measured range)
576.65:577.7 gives -0.03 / 5.75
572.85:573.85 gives 0.02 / 5.43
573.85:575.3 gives -0.07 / 5.84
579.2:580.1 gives -0.04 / 5.84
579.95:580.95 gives -0.04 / 5.86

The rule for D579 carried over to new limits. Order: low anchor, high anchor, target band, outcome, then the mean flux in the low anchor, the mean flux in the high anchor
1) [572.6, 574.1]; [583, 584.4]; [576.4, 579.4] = 0.02 mag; 5.46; 5.78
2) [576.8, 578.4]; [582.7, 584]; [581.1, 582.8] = 0.02 mag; 5.53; 5.69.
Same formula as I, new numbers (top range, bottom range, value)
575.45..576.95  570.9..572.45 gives 1.01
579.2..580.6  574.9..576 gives 1.02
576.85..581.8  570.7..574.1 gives 1.01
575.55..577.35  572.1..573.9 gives 1.04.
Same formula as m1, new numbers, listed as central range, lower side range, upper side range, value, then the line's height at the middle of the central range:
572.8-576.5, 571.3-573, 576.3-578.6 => -0.036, 5.57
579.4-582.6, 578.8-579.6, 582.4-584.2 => -0.100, 5.55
